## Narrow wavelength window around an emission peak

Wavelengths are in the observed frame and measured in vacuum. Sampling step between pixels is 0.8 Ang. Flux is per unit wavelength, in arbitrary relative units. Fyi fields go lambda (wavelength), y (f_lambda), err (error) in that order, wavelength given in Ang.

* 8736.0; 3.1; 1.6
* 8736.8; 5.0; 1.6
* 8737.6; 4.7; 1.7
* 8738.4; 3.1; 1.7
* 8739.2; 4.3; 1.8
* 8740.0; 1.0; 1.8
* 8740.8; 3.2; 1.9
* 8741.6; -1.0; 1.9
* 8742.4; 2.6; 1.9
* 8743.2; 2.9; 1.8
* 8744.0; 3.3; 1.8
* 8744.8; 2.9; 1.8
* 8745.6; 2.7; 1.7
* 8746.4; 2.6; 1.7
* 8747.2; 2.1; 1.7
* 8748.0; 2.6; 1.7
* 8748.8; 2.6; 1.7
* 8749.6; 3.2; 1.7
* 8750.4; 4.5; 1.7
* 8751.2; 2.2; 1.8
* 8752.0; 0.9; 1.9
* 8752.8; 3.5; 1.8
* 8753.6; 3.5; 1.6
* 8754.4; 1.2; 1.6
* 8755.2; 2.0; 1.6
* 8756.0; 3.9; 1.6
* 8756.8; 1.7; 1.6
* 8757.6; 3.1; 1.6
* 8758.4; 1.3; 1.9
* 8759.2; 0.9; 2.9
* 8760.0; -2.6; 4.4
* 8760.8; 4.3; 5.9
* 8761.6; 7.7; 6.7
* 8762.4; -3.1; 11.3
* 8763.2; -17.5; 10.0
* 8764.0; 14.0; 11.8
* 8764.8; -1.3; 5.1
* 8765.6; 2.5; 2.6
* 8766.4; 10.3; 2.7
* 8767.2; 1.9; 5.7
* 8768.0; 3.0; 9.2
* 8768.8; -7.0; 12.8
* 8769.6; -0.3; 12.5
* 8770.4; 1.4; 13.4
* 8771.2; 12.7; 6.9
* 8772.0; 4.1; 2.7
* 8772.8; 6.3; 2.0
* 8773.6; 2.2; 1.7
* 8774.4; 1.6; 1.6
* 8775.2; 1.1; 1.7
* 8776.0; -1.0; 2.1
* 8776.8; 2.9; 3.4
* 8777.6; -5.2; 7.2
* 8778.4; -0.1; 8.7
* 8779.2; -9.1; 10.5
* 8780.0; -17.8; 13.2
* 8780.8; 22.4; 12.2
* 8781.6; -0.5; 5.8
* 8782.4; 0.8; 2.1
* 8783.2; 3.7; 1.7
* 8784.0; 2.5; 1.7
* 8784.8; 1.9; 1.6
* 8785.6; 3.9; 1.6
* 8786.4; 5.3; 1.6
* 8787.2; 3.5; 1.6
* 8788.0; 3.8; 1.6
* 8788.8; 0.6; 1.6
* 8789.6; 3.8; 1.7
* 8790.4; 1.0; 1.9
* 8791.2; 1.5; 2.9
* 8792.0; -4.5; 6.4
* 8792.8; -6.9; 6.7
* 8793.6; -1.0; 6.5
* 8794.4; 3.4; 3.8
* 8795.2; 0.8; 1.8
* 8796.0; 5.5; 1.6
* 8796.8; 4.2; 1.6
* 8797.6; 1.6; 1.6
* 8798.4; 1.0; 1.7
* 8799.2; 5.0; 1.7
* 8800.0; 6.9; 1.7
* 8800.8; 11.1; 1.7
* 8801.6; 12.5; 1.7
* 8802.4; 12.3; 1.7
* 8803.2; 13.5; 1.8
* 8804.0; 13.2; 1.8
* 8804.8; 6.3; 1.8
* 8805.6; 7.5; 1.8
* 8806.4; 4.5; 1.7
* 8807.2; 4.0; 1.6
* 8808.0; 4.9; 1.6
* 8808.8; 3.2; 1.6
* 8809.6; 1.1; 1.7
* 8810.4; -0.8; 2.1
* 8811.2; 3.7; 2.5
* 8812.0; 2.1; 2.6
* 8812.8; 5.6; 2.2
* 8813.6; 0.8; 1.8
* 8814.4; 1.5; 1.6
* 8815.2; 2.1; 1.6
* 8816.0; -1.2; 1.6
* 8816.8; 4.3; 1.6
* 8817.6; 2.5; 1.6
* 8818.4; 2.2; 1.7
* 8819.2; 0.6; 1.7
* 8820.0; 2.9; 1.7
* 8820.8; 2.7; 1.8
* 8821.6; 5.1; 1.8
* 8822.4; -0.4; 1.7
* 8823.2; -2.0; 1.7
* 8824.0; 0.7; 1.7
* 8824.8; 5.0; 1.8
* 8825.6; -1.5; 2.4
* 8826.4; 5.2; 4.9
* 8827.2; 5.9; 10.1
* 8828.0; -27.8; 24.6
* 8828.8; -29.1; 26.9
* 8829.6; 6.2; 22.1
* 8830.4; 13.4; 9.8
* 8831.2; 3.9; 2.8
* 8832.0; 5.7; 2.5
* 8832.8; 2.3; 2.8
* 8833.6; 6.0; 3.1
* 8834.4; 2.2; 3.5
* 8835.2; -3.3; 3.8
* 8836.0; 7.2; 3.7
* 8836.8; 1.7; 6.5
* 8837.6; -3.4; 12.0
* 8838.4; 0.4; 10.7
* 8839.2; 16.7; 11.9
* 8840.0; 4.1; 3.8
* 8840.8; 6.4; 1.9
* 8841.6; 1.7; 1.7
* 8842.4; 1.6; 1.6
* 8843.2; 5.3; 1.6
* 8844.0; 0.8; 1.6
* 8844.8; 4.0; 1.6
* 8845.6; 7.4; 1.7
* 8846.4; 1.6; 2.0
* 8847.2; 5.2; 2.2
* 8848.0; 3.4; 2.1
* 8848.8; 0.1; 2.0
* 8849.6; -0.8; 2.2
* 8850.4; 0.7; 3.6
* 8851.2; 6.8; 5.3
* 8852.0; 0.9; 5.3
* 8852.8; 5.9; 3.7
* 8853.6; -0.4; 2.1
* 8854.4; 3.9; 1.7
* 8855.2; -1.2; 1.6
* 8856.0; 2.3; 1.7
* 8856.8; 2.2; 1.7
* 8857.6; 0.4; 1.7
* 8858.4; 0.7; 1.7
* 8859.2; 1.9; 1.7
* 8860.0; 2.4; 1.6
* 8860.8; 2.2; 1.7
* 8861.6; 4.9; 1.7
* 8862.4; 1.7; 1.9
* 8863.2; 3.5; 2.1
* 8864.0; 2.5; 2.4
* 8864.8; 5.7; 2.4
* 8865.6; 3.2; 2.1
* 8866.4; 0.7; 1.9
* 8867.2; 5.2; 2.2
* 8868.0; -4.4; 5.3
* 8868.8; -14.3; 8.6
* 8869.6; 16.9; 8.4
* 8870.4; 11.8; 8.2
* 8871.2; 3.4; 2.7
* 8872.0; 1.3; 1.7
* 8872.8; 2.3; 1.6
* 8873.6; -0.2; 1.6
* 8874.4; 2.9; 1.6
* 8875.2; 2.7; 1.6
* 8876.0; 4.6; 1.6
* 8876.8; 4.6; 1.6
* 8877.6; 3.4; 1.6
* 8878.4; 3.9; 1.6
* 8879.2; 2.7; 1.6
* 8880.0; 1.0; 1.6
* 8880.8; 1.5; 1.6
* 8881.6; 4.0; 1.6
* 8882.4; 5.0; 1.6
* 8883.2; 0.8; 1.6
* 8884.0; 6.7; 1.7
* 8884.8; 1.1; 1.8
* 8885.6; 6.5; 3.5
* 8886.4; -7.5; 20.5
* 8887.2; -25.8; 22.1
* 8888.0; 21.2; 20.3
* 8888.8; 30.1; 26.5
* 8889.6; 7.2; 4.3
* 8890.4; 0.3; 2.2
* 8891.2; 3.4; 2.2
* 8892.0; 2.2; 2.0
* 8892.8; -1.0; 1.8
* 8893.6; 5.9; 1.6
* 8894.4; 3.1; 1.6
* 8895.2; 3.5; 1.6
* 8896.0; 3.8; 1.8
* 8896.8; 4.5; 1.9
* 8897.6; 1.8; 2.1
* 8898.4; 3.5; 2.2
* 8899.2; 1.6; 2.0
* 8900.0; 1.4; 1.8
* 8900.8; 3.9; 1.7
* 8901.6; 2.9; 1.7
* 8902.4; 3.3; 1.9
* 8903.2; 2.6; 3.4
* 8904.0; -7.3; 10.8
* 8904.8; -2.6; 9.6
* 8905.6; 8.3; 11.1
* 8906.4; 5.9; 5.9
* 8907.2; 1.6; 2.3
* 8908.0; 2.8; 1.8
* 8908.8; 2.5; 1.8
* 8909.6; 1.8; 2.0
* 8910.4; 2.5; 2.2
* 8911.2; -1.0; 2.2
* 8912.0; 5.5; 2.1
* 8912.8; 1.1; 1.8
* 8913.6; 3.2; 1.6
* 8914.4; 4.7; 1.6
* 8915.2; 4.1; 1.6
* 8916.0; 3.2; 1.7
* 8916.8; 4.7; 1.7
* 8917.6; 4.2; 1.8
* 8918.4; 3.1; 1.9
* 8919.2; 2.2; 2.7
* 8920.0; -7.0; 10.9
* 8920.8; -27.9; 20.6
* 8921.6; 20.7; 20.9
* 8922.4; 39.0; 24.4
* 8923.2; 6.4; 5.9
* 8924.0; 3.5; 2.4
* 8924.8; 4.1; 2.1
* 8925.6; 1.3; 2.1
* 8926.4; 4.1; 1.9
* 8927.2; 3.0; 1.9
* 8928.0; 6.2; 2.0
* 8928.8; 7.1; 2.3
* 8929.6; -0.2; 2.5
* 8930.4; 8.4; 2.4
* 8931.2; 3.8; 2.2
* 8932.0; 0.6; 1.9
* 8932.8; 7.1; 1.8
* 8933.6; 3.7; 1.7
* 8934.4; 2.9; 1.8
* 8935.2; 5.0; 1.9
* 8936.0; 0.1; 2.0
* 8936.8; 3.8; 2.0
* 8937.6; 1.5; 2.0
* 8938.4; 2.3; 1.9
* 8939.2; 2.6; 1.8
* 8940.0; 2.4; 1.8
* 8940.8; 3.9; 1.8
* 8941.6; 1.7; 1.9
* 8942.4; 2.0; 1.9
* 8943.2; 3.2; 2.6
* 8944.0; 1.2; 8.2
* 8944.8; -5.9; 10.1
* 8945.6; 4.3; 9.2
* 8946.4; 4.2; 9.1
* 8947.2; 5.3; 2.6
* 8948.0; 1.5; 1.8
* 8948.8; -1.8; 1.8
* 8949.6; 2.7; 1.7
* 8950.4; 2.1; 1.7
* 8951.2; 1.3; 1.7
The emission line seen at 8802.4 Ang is Hbeta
